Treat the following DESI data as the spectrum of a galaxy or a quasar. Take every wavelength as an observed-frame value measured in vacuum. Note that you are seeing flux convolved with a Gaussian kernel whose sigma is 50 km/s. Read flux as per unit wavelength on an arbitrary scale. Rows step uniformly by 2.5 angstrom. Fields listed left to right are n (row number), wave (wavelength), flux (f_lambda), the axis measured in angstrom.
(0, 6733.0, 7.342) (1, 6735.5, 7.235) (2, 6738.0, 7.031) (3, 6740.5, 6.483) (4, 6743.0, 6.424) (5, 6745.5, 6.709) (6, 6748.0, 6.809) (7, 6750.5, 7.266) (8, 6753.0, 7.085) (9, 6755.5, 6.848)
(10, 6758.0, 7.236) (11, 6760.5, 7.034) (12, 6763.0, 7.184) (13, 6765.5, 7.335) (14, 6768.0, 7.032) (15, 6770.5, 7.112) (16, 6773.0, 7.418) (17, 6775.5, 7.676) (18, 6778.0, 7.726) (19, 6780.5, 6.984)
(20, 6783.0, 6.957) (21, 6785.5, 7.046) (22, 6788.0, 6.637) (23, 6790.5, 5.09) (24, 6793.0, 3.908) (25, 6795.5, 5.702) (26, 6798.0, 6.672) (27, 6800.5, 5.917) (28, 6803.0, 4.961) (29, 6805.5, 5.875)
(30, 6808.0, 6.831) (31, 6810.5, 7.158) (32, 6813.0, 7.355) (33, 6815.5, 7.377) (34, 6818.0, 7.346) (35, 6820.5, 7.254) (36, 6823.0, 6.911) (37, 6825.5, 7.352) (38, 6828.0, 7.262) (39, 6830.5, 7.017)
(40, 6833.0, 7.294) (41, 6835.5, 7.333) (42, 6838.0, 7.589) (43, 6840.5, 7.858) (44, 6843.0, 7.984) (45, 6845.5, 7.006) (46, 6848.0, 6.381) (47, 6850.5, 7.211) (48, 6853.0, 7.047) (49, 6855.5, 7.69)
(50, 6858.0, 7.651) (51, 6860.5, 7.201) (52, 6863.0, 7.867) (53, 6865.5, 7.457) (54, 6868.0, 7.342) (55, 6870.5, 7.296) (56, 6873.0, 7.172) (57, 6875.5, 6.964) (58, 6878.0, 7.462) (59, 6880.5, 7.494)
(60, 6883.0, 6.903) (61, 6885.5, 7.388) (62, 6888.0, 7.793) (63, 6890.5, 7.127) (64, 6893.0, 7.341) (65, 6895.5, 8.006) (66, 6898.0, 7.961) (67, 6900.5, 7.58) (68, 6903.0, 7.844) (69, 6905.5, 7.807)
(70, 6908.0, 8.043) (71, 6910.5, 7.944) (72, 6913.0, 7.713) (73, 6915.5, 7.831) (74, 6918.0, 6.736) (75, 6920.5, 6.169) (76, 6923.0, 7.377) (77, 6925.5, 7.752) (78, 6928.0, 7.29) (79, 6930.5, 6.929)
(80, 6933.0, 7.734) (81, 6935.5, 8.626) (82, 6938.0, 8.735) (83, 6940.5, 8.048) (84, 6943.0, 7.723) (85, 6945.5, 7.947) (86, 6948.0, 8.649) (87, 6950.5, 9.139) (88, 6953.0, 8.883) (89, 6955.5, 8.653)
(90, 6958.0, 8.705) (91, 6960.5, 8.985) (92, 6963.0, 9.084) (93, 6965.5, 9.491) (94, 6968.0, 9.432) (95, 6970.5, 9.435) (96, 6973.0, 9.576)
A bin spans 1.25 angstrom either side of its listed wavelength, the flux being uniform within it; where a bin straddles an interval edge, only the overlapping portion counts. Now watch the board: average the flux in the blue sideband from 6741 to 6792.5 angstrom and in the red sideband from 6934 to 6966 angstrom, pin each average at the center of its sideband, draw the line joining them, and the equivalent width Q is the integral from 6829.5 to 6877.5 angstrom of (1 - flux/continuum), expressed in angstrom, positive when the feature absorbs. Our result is 2.5 angstrom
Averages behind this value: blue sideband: 6.93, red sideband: 8.64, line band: 7.34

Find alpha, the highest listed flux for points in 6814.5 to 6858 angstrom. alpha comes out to 7.984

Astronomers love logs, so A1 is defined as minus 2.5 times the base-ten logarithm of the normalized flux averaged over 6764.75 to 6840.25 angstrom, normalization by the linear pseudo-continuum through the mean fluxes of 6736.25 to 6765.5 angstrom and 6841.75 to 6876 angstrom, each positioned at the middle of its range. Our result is 0.05 mag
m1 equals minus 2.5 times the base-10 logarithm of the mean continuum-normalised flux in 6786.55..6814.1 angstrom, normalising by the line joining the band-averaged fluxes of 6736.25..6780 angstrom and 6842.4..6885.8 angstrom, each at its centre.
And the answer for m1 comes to 0.19 mag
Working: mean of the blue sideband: 7.08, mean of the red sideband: 7.29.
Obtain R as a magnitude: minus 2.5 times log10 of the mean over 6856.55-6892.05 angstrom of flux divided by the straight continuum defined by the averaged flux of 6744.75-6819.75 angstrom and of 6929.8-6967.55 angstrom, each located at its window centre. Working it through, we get 0.05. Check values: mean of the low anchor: 6.75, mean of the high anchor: 8.53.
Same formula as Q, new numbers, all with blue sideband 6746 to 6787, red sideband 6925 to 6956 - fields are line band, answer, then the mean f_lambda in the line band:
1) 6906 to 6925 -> 1.4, 7.43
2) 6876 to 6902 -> 1.2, 7.49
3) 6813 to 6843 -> 0.6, 7.36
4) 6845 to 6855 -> 0.9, 6.96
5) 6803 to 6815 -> 1.2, 6.65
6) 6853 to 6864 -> 0.2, 7.53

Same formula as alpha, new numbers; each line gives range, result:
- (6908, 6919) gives 8.043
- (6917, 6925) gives 7.377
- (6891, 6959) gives 9.139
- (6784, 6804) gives 7.046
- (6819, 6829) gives 7.352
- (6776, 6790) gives 7.726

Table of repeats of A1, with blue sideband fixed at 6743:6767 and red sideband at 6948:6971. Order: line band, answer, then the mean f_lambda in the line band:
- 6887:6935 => 0.14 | 7.54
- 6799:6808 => 0.28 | 5.79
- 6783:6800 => 0.24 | 5.93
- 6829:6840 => 0.07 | 7.34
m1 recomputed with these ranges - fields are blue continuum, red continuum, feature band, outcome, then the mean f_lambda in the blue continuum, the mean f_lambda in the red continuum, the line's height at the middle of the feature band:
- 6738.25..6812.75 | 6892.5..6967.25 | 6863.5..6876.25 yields 0.03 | 6.67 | 8.04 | 7.51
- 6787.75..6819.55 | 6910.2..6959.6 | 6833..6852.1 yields -0.09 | 6.21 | 7.94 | 6.72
